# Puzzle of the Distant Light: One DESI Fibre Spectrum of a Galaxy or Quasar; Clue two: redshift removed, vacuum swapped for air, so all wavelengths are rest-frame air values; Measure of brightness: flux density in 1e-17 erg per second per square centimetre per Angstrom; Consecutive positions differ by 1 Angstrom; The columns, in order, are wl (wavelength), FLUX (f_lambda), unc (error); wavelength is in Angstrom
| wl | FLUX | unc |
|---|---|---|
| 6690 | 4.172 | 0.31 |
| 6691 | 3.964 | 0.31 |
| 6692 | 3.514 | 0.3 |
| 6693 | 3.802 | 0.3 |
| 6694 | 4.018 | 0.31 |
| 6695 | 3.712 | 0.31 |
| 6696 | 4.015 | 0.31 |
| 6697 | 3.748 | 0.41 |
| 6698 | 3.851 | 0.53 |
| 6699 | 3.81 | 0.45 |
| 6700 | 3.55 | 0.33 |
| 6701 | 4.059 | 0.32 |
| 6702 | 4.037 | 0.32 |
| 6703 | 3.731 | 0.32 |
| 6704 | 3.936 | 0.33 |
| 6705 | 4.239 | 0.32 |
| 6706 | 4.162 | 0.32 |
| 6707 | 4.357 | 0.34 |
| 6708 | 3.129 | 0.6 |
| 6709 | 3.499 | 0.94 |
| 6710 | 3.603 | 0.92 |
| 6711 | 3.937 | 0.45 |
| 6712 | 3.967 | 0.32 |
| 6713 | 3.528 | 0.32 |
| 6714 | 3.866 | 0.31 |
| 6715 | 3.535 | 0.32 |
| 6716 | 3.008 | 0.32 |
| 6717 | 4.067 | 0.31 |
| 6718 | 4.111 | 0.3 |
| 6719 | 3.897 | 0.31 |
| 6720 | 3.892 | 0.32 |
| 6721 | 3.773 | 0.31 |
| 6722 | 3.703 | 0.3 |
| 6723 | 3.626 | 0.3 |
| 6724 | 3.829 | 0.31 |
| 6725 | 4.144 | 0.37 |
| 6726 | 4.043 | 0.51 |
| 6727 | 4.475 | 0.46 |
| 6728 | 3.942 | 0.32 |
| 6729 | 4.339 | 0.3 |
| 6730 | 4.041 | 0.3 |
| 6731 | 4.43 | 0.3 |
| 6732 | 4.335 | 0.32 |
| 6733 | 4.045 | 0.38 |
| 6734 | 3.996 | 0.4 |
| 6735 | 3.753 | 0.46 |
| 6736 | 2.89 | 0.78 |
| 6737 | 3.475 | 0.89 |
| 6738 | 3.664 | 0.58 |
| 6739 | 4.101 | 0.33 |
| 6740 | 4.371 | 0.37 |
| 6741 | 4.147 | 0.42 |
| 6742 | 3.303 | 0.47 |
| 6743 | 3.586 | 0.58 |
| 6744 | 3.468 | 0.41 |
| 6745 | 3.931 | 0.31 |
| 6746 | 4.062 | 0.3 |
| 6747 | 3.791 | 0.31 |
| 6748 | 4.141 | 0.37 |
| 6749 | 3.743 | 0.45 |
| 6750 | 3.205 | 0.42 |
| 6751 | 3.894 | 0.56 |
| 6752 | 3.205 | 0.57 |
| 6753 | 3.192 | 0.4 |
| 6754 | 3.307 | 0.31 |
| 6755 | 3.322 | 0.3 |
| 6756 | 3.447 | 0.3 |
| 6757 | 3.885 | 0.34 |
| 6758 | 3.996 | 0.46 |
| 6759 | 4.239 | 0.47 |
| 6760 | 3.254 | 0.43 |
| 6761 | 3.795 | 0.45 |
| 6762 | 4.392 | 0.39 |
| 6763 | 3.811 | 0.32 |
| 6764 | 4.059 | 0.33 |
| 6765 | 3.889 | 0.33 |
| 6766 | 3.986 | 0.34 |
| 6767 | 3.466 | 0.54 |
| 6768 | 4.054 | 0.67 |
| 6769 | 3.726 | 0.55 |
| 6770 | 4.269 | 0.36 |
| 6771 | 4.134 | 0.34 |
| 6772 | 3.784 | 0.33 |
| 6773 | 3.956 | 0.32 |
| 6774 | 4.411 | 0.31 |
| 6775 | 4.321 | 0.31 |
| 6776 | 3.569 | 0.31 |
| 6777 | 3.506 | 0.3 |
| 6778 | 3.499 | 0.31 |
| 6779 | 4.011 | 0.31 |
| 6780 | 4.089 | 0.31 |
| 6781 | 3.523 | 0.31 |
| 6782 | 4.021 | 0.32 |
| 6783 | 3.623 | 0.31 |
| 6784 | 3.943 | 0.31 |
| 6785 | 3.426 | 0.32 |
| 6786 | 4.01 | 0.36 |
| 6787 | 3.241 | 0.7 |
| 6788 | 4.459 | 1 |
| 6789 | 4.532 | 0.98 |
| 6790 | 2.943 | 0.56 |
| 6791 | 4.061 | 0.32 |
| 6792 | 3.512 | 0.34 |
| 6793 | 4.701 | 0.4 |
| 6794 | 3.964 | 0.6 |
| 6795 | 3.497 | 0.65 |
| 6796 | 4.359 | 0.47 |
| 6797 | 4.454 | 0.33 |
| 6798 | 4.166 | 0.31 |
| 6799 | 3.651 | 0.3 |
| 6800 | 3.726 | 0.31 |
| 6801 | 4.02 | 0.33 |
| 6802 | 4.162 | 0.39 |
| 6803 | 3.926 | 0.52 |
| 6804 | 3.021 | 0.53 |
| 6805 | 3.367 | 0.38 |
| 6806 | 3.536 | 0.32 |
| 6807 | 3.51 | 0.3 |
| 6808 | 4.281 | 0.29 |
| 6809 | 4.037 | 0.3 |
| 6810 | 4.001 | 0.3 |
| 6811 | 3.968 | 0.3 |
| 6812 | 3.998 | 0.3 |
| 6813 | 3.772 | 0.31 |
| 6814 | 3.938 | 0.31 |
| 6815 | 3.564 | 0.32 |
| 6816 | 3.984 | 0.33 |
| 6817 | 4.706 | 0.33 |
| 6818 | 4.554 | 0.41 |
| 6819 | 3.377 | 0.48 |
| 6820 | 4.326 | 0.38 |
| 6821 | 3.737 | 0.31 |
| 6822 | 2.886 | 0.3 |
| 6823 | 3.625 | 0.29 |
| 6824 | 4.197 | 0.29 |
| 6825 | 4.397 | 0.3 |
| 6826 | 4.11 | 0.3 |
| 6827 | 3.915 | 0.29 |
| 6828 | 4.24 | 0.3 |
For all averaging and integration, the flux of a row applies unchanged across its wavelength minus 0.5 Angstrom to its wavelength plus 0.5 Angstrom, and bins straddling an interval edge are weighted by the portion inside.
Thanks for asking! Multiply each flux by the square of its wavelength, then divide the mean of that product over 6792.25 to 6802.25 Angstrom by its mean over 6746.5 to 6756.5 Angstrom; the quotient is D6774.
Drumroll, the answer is 1.17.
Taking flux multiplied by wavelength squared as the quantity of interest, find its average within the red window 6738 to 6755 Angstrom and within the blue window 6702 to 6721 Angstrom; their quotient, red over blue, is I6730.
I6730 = 0.98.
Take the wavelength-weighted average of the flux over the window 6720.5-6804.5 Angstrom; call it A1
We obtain 3.85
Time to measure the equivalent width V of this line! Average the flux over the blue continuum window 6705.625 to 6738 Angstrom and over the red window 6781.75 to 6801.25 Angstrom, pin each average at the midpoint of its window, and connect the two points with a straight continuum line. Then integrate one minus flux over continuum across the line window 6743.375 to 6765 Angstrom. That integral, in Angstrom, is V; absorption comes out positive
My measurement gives 0.87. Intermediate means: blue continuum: 3.85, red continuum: 3.91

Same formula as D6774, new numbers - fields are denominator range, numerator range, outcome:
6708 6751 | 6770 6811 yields 1.03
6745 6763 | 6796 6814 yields 1.06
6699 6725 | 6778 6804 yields 1.05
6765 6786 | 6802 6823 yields 1.00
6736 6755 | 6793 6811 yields 1.08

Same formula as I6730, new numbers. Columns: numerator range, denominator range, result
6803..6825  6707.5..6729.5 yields 1.04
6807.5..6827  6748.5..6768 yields 1.09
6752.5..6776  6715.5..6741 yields 0.99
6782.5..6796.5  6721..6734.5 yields 0.97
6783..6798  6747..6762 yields 1.09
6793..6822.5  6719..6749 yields 1.02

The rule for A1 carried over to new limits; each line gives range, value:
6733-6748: 3.78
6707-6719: 3.7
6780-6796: 3.85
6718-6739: 3.92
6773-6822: 3.89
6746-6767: 3.73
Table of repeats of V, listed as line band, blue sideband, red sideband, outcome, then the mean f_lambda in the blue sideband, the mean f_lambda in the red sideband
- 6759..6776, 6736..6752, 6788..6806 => -0.6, 3.75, 3.89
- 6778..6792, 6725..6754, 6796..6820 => 0.3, 3.84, 3.92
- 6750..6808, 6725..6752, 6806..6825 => 1.2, 3.88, 3.92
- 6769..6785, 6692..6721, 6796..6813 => -0.1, 3.82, 3.88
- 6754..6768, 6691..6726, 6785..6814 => 0.2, 3.82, 3.88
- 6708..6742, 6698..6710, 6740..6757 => -1.0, 3.85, 3.64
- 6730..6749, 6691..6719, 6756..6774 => 0.1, 3.81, 3.92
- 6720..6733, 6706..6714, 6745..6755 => -1.2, 3.75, 3.62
